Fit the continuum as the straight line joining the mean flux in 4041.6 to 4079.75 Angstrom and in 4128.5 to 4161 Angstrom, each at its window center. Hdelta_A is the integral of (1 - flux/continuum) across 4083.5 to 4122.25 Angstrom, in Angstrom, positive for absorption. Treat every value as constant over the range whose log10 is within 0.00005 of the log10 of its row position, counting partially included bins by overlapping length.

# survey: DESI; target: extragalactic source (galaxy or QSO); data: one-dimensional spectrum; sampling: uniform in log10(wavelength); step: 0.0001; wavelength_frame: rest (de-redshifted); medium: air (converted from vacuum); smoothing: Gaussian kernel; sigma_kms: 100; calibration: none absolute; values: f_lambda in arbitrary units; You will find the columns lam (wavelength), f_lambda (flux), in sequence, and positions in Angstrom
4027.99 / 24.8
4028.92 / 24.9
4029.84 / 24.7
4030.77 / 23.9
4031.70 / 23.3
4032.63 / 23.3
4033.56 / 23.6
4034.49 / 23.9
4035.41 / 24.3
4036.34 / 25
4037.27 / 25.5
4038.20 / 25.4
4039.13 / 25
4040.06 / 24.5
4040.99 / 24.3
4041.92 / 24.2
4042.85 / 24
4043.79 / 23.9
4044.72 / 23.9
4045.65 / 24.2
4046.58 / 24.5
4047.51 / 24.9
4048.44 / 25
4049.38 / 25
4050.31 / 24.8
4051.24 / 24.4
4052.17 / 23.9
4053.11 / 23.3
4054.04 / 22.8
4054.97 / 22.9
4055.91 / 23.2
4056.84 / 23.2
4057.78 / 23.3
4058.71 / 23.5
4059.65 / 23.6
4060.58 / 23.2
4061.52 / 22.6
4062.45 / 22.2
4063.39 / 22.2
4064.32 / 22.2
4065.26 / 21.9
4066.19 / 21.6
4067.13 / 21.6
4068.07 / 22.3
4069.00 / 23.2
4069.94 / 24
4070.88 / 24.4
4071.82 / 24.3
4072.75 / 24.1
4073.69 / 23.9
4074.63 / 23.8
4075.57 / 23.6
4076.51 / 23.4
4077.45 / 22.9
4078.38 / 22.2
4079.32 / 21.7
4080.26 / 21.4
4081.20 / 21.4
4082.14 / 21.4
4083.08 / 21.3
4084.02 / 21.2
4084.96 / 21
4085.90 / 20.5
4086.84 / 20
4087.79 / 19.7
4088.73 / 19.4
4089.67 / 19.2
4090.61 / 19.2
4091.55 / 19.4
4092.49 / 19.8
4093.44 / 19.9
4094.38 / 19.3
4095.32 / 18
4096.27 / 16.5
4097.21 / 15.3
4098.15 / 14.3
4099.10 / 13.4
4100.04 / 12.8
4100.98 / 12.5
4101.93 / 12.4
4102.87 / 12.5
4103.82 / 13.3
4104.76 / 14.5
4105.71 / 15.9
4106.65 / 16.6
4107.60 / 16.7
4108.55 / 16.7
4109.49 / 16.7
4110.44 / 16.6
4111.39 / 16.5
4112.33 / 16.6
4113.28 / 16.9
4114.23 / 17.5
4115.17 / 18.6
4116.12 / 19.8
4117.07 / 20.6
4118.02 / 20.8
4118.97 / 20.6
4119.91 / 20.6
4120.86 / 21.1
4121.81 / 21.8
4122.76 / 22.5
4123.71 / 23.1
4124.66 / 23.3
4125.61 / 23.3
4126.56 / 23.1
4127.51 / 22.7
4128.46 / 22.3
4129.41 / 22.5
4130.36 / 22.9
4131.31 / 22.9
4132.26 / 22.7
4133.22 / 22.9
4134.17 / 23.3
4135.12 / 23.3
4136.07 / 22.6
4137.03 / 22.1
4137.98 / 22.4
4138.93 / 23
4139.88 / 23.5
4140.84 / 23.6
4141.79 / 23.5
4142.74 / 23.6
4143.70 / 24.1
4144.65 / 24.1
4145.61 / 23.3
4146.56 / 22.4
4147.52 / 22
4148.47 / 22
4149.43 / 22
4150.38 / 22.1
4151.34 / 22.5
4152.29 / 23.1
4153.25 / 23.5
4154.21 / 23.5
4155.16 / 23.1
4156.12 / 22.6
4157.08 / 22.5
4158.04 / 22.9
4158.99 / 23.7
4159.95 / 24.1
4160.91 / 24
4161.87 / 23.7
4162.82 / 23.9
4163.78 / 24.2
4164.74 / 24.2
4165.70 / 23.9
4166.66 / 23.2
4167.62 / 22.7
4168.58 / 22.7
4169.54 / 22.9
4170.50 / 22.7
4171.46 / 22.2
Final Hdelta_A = 9.2 Angstrom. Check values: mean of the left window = 23.4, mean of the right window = 23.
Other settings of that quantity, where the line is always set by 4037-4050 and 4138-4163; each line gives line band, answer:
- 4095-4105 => 4.1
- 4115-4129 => 1.1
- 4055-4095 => 3.7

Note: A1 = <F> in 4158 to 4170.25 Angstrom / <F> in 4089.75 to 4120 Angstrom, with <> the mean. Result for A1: 1.4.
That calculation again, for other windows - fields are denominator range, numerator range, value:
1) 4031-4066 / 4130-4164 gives 0.97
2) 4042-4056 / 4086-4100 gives 0.75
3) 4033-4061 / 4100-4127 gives 0.75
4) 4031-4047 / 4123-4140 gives 0.94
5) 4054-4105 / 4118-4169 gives 1.12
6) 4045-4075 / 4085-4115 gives 0.72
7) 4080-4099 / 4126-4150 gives 1.19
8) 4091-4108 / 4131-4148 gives 1.47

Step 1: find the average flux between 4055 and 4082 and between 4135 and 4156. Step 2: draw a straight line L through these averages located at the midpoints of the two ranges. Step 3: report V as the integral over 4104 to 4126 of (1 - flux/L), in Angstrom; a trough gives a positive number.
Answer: 3.84 Angstrom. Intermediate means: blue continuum 22.9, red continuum 23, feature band 18.9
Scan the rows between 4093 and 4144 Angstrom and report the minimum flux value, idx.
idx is 12.4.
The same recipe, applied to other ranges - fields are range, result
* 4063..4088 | 19.7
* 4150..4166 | 22.1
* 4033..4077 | 21.6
